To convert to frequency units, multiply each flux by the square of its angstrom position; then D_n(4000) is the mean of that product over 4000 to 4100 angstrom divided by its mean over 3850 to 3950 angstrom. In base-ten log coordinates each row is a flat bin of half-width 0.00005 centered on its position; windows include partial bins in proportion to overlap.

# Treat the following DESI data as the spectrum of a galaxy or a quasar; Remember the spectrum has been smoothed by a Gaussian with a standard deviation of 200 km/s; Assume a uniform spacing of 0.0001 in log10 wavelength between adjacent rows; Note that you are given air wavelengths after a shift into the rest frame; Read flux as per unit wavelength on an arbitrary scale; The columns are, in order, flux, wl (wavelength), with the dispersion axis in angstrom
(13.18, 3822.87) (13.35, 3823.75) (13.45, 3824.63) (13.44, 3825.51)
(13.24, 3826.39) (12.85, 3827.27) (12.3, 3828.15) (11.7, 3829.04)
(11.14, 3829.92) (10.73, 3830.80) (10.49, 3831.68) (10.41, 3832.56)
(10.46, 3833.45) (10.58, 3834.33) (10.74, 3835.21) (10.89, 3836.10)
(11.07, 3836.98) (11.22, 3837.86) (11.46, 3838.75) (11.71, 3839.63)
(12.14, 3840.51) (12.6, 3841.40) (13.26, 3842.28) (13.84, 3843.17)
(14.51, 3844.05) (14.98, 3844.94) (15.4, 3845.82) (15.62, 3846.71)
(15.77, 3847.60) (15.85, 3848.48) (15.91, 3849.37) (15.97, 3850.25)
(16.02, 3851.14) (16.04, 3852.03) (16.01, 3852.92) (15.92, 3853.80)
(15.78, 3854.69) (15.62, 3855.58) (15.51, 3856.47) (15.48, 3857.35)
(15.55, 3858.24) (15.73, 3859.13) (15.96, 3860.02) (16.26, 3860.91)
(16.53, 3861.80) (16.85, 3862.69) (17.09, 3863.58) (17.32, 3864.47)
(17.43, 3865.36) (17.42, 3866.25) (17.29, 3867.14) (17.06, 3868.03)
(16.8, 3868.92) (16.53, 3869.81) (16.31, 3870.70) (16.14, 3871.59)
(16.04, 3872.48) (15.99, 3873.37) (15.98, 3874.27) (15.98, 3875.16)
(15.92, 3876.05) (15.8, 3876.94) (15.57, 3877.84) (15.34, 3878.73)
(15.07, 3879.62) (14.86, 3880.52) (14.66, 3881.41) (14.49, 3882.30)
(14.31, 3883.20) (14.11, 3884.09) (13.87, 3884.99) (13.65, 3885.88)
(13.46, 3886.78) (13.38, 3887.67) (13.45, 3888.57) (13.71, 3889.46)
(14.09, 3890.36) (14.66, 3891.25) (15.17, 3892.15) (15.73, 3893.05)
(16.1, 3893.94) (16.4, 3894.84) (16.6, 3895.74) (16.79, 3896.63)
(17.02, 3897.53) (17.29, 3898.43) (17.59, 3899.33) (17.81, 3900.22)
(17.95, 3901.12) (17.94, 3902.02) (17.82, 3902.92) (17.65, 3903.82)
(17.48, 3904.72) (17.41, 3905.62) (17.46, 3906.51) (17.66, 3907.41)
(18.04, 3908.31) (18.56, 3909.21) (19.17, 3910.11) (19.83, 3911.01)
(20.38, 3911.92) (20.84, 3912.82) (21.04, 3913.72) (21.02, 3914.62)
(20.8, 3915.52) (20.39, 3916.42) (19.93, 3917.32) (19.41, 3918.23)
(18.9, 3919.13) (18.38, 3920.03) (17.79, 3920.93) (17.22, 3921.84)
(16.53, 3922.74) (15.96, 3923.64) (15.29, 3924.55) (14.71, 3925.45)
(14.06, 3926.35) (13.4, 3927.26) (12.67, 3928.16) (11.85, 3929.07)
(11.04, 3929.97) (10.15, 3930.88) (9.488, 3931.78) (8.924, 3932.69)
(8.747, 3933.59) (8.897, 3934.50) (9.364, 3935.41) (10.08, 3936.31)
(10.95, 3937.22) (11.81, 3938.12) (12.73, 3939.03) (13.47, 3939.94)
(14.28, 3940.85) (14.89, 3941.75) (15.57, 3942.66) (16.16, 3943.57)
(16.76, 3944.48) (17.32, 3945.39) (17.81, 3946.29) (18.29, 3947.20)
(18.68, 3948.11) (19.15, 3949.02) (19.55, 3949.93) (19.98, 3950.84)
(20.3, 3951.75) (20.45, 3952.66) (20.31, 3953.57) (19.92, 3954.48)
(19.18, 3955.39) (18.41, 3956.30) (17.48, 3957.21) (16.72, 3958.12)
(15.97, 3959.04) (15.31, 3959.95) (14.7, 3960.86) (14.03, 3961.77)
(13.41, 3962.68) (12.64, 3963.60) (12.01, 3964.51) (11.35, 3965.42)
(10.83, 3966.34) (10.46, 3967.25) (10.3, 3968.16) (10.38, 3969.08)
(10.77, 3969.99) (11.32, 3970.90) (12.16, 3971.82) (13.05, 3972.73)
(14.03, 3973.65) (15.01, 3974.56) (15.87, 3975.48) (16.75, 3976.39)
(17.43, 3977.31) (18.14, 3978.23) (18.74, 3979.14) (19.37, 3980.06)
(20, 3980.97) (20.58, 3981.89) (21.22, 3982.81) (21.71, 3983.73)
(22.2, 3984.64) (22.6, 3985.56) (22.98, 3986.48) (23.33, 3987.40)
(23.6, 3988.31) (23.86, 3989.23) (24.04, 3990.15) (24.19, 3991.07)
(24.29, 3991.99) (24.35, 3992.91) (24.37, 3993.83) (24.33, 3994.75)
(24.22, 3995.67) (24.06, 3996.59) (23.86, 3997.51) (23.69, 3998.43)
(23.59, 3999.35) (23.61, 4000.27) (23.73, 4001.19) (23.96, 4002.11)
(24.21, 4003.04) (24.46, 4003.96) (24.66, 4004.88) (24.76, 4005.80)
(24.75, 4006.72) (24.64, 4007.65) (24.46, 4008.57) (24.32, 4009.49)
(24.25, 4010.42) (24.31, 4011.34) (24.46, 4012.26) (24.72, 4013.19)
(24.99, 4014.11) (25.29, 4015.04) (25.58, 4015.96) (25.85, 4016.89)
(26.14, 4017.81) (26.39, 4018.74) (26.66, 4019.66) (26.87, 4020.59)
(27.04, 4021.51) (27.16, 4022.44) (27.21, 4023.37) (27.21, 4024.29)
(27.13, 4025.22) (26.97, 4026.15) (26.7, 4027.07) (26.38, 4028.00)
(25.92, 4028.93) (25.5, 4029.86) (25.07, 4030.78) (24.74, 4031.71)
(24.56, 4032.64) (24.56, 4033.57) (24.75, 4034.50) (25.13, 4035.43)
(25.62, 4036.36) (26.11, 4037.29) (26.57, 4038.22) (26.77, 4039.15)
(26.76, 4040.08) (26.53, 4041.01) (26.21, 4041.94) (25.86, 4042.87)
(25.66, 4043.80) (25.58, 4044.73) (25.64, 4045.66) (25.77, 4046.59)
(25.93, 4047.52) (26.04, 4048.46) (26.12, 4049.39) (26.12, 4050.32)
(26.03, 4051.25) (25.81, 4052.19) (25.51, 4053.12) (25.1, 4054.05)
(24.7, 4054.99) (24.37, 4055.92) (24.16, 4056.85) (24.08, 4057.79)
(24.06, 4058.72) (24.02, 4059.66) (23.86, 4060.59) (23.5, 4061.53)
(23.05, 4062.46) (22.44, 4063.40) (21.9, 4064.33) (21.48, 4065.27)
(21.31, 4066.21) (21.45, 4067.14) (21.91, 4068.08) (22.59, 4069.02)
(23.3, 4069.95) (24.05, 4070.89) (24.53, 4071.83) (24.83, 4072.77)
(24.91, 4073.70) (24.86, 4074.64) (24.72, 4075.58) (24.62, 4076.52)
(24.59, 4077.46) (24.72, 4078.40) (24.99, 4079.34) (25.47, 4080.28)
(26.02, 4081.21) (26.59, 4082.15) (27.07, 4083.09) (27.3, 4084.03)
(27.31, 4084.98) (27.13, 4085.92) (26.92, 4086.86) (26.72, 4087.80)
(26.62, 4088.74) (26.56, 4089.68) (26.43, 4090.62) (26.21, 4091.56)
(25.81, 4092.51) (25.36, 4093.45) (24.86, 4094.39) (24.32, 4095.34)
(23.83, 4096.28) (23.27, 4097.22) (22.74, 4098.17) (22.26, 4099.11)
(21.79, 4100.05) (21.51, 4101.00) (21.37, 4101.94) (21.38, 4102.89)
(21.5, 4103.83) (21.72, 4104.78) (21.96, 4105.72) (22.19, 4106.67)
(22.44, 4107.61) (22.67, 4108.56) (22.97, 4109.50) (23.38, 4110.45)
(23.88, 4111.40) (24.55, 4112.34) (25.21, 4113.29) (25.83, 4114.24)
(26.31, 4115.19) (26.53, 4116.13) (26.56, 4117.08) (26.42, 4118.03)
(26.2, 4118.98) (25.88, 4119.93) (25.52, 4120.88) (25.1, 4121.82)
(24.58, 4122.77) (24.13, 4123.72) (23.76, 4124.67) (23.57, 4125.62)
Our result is 1.70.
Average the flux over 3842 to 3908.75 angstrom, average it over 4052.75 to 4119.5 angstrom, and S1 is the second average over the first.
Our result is 1.5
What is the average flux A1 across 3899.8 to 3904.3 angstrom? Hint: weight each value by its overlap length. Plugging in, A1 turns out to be 17.8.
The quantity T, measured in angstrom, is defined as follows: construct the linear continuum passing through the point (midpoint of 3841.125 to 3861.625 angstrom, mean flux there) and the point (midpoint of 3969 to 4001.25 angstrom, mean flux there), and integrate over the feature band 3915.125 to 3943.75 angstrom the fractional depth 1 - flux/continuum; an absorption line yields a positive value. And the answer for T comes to 6.4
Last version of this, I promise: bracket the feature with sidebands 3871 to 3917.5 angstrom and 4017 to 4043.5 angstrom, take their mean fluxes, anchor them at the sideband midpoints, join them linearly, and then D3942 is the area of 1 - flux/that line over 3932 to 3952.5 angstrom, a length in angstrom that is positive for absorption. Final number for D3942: 5.49 angstrom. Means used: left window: 16.7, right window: 26.2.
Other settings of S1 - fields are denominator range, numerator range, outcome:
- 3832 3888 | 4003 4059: 1.72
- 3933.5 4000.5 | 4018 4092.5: 1.45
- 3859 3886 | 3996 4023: 1.57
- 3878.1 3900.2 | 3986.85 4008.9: 1.59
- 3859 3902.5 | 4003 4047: 1.62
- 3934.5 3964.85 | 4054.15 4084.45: 1.52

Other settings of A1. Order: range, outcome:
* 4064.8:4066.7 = 21.4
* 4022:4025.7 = 27.2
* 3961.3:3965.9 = 12.7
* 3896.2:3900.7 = 17.3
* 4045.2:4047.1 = 25.8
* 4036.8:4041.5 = 26.5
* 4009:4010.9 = 24.3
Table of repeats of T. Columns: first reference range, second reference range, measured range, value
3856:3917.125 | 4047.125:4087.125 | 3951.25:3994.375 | 5.9 angstrom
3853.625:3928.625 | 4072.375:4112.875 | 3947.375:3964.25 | 1.4 angstrom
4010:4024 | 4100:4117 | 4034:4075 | 0.2 angstrom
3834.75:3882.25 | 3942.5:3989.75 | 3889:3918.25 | -3.3 angstrom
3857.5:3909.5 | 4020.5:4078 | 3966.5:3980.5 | 4.5 angstrom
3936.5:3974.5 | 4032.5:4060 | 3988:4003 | -3.3 angstrom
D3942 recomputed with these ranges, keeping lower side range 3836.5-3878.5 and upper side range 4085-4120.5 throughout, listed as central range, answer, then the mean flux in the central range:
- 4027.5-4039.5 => -2.0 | 25.5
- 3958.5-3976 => 5.9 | 12.9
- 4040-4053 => -2.1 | 26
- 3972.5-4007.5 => -2.8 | 21.9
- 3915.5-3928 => 0.5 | 17.1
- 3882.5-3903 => 1.5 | 15.5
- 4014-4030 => -3.7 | 26.4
